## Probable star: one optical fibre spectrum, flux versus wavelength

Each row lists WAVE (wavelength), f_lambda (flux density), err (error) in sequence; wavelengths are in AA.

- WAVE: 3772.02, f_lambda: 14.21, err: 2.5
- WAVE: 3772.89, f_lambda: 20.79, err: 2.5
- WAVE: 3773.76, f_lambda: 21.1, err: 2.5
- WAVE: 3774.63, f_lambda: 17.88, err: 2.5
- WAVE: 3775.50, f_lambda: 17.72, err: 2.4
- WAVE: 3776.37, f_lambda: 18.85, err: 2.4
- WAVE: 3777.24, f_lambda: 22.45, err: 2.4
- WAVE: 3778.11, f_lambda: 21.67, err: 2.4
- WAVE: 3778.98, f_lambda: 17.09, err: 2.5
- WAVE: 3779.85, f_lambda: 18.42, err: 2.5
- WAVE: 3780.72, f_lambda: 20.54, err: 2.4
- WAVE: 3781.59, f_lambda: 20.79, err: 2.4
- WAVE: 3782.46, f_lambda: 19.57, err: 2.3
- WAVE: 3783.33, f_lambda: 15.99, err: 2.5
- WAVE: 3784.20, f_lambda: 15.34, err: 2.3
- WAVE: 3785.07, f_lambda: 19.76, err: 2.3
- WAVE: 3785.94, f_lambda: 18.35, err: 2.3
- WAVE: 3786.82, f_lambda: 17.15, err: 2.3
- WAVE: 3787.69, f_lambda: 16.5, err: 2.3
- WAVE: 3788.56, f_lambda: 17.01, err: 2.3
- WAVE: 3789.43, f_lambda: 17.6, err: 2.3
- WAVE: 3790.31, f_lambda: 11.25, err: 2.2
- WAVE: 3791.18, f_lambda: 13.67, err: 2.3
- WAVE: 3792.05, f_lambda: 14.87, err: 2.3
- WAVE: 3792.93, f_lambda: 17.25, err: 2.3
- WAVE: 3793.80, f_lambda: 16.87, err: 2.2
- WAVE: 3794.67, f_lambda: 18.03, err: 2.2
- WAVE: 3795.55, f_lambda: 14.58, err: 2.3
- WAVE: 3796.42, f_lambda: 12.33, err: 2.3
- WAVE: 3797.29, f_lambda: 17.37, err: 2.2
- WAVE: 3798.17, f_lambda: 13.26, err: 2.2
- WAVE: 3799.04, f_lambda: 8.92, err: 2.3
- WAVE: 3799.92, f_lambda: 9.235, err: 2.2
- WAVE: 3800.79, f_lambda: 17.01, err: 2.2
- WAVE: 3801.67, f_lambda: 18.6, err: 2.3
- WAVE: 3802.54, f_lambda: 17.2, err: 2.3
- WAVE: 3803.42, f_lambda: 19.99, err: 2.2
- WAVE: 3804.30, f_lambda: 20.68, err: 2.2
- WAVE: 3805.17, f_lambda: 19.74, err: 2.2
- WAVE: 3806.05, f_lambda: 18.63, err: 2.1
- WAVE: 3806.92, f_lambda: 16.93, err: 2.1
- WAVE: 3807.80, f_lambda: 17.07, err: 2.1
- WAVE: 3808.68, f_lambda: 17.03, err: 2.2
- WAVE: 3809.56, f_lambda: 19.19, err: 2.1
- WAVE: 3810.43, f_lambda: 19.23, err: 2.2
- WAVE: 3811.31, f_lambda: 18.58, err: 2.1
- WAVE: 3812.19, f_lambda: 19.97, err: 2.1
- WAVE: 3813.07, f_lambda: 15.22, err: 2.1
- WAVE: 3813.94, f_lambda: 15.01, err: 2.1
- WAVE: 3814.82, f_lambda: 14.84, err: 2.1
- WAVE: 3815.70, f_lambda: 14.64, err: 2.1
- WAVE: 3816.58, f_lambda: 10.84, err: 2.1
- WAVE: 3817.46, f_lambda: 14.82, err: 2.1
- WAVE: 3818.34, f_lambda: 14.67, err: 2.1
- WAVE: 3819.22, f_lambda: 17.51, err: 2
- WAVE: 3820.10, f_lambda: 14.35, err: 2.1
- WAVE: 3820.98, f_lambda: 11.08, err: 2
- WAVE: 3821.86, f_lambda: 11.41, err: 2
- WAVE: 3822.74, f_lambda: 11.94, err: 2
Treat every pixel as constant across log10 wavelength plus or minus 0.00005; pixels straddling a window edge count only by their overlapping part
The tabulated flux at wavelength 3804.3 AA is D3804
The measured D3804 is 20.68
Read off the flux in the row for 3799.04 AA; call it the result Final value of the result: 8.92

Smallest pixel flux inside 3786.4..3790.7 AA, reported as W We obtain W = 11.25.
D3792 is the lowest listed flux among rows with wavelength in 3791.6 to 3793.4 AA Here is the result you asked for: 14.87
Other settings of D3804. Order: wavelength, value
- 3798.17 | 13.26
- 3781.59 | 20.79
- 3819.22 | 17.51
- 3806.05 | 18.63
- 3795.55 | 14.58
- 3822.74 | 11.94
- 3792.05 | 14.87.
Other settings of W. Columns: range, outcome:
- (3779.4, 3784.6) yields 15.34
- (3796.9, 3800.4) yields 8.92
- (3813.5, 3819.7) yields 10.84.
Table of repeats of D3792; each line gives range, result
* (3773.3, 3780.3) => 17.09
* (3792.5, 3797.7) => 12.33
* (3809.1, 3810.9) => 19.19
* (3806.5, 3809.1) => 16.93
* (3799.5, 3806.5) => 9.235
